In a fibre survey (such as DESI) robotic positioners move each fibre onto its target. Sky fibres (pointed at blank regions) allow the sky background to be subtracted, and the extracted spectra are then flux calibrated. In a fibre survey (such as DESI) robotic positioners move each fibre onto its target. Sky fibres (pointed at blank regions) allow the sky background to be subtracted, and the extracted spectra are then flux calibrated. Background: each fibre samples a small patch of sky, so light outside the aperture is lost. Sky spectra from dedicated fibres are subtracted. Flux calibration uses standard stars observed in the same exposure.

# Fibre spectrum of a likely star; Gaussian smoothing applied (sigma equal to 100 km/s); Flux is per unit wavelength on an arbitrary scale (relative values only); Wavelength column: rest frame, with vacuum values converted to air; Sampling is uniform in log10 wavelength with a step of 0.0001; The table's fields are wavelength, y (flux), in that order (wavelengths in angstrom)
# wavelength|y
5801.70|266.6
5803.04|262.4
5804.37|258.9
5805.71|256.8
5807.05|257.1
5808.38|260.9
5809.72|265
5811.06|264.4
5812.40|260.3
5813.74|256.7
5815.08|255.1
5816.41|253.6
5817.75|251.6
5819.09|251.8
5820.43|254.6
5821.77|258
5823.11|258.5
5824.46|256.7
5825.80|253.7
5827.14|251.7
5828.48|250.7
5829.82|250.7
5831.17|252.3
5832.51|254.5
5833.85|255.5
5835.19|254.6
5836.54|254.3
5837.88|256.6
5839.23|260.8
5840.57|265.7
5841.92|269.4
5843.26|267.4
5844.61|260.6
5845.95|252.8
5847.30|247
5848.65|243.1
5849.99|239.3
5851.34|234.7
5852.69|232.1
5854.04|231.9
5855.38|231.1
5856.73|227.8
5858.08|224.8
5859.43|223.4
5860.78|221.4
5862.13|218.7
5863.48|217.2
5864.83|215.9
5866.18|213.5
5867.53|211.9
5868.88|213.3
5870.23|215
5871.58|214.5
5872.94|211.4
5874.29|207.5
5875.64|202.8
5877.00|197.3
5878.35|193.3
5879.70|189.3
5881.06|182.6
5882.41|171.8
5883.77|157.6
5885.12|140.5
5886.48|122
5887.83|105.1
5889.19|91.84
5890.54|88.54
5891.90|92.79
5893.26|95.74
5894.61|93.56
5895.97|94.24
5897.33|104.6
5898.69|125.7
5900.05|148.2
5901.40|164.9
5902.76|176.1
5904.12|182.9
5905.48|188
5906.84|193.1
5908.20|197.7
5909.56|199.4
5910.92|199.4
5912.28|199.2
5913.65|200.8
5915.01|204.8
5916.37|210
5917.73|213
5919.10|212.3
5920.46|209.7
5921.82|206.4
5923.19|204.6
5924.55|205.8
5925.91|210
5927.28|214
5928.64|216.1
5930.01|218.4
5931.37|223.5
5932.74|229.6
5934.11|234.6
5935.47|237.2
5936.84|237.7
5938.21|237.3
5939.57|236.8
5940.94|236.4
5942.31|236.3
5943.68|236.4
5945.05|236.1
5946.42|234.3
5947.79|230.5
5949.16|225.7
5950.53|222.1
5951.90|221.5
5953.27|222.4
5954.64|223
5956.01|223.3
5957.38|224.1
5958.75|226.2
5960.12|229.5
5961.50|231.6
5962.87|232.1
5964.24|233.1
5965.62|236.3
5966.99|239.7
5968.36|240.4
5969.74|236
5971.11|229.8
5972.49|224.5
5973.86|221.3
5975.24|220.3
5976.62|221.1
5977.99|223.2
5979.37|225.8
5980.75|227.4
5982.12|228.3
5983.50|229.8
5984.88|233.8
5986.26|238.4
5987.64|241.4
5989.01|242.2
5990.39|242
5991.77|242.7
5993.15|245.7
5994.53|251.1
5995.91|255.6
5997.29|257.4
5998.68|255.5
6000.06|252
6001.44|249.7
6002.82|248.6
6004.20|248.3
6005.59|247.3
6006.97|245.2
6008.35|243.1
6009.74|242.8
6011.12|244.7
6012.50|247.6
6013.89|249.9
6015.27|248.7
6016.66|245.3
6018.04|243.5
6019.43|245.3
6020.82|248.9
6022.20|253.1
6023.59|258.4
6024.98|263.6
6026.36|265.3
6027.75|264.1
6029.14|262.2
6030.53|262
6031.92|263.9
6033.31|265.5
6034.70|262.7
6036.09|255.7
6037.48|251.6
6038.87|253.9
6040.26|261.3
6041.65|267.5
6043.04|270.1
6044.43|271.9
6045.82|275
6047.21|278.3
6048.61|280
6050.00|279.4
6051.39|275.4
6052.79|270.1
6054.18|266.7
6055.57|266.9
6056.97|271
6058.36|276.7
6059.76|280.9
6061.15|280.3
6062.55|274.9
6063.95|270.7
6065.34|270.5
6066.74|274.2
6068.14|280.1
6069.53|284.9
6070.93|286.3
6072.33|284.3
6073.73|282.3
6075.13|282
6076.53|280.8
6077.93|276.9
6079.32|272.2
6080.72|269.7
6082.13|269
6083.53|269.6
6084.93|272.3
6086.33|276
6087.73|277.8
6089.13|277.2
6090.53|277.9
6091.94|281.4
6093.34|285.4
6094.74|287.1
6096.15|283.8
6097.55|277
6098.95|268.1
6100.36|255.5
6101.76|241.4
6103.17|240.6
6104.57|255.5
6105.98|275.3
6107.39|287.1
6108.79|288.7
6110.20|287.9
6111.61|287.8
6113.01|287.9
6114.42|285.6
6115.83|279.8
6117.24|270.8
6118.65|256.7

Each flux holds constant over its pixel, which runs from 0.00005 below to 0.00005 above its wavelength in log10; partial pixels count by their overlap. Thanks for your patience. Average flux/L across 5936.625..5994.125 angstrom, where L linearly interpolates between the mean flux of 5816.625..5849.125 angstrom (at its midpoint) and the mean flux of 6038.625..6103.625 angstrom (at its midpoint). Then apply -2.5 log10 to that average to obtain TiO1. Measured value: 0.15 mag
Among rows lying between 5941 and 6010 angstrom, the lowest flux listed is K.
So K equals 220.3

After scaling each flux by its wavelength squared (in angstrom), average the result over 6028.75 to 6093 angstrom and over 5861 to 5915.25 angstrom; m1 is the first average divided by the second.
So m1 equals 1.7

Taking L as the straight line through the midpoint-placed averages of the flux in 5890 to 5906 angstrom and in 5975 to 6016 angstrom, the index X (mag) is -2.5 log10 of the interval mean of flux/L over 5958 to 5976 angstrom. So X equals -0.11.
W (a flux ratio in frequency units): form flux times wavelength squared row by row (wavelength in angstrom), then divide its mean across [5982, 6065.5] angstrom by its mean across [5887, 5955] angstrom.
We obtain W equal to 1.38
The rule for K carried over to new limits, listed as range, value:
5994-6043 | 242.8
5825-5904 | 88.54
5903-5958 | 182.9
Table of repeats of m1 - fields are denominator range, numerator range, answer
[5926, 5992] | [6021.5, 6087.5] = 1.22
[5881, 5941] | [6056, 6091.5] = 1.62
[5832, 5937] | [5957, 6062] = 1.30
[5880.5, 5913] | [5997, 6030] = 1.78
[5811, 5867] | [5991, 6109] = 1.16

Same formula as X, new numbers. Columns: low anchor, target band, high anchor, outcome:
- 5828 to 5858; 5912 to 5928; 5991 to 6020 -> 0.195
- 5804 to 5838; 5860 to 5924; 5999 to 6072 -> 0.409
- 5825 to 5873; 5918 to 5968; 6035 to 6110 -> 0.125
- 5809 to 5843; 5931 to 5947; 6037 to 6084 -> 0.131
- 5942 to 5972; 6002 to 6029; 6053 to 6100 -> 0.011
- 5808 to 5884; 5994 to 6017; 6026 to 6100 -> 0.060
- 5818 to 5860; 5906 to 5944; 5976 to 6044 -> 0.154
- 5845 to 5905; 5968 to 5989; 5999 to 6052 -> 0.023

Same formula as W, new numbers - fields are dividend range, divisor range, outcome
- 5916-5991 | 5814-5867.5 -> 0.96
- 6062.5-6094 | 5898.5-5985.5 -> 1.33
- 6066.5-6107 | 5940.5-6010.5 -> 1.21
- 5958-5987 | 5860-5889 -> 1.25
